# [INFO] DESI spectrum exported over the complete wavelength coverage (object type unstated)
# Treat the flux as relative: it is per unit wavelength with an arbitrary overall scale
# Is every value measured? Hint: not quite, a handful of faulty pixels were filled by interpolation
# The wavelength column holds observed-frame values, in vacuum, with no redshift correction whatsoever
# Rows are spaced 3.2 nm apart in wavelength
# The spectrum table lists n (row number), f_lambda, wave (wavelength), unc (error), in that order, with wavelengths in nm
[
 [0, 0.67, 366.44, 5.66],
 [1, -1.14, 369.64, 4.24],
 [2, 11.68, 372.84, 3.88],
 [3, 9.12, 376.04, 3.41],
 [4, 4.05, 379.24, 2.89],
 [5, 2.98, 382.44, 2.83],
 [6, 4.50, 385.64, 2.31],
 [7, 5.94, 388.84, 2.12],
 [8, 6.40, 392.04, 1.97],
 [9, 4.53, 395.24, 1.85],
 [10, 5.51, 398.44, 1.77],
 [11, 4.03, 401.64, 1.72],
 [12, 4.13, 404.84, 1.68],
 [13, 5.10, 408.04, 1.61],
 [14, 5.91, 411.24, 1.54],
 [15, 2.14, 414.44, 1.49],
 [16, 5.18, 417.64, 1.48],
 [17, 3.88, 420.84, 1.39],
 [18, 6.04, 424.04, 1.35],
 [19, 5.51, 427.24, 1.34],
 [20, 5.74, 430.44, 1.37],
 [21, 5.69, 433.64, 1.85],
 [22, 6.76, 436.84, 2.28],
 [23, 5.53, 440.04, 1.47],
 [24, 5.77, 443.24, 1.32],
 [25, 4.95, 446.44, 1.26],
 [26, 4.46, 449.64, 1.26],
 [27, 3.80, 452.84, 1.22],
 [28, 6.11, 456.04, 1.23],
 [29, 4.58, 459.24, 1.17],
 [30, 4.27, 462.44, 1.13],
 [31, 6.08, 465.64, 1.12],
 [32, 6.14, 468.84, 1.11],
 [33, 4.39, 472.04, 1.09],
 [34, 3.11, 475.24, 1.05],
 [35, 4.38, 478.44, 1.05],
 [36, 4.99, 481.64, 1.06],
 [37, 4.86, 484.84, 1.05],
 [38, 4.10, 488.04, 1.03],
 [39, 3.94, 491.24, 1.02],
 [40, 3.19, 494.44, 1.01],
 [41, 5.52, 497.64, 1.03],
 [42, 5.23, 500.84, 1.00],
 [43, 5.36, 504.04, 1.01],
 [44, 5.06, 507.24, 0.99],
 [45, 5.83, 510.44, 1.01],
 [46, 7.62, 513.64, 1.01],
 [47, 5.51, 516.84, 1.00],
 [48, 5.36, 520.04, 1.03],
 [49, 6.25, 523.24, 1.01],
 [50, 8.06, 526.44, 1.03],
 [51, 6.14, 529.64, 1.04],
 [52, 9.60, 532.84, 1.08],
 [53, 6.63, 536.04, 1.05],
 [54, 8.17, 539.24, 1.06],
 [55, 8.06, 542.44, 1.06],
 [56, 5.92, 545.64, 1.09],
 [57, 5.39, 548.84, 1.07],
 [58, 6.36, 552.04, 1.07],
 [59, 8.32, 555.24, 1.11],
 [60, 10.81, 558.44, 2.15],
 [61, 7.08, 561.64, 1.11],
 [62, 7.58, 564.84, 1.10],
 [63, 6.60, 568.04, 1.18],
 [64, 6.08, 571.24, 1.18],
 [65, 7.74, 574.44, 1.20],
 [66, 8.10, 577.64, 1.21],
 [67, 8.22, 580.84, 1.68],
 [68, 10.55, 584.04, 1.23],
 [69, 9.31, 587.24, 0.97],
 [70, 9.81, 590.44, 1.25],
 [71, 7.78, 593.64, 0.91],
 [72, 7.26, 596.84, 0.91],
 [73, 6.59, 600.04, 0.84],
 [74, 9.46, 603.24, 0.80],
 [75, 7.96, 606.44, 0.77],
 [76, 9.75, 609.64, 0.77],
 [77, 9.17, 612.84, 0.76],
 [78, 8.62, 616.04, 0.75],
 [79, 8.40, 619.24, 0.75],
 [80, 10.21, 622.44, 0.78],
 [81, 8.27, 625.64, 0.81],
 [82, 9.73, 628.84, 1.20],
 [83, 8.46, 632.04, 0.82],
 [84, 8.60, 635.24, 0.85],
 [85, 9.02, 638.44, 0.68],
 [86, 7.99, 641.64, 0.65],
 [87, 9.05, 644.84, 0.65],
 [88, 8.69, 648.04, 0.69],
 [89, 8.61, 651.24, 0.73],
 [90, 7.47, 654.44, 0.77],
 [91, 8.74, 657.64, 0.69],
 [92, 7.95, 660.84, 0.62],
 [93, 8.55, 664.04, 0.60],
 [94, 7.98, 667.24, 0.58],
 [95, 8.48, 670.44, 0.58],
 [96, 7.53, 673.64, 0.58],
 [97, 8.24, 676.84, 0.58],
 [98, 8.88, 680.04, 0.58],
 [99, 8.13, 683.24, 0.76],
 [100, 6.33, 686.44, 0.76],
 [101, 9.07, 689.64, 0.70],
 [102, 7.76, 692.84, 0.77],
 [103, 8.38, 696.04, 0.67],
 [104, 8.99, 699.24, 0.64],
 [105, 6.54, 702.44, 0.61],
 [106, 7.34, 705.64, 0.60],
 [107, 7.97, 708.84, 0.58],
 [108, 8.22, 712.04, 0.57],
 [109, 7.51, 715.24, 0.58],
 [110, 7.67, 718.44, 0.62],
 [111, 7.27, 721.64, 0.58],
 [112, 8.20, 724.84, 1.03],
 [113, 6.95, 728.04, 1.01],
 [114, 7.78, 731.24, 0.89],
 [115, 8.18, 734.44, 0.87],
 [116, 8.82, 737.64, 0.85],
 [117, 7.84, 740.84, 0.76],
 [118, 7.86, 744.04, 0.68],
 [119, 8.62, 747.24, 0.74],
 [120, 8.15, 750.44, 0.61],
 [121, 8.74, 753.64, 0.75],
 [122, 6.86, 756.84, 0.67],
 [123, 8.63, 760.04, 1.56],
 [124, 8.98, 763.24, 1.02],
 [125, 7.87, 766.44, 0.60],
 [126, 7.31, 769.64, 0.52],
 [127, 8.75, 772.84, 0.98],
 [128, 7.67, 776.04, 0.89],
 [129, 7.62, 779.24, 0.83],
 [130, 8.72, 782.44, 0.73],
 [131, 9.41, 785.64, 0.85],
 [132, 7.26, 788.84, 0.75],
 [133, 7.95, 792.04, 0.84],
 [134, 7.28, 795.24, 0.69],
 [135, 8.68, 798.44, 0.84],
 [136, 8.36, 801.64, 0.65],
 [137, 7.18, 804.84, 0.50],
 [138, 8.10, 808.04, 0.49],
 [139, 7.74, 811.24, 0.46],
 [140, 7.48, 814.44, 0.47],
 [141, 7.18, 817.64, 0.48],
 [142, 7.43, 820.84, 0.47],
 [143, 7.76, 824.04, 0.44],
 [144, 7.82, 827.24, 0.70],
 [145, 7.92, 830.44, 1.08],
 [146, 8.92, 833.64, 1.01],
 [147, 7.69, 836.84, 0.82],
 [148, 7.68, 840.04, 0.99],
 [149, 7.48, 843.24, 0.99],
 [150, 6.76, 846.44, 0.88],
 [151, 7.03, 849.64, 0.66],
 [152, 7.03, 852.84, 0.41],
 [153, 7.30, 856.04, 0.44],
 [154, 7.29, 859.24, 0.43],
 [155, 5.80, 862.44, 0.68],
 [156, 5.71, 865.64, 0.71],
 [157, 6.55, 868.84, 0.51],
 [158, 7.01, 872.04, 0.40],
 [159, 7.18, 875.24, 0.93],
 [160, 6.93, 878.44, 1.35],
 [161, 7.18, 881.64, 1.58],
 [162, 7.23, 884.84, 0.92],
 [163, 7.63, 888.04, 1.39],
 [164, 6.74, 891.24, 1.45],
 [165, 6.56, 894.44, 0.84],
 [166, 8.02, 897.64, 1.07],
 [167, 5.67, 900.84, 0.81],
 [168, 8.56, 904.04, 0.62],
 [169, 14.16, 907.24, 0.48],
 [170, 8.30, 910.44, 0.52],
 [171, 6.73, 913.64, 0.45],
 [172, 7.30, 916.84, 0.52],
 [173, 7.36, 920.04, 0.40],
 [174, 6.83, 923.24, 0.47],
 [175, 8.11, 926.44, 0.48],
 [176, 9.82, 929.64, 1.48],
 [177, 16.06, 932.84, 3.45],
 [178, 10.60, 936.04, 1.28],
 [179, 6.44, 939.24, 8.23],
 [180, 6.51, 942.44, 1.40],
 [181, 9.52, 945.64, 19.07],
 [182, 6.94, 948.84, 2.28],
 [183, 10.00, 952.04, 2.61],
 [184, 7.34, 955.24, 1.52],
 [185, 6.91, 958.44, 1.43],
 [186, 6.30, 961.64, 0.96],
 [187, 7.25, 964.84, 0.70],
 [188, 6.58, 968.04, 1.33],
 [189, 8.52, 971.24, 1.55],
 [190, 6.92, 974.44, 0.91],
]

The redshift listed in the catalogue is 0.380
